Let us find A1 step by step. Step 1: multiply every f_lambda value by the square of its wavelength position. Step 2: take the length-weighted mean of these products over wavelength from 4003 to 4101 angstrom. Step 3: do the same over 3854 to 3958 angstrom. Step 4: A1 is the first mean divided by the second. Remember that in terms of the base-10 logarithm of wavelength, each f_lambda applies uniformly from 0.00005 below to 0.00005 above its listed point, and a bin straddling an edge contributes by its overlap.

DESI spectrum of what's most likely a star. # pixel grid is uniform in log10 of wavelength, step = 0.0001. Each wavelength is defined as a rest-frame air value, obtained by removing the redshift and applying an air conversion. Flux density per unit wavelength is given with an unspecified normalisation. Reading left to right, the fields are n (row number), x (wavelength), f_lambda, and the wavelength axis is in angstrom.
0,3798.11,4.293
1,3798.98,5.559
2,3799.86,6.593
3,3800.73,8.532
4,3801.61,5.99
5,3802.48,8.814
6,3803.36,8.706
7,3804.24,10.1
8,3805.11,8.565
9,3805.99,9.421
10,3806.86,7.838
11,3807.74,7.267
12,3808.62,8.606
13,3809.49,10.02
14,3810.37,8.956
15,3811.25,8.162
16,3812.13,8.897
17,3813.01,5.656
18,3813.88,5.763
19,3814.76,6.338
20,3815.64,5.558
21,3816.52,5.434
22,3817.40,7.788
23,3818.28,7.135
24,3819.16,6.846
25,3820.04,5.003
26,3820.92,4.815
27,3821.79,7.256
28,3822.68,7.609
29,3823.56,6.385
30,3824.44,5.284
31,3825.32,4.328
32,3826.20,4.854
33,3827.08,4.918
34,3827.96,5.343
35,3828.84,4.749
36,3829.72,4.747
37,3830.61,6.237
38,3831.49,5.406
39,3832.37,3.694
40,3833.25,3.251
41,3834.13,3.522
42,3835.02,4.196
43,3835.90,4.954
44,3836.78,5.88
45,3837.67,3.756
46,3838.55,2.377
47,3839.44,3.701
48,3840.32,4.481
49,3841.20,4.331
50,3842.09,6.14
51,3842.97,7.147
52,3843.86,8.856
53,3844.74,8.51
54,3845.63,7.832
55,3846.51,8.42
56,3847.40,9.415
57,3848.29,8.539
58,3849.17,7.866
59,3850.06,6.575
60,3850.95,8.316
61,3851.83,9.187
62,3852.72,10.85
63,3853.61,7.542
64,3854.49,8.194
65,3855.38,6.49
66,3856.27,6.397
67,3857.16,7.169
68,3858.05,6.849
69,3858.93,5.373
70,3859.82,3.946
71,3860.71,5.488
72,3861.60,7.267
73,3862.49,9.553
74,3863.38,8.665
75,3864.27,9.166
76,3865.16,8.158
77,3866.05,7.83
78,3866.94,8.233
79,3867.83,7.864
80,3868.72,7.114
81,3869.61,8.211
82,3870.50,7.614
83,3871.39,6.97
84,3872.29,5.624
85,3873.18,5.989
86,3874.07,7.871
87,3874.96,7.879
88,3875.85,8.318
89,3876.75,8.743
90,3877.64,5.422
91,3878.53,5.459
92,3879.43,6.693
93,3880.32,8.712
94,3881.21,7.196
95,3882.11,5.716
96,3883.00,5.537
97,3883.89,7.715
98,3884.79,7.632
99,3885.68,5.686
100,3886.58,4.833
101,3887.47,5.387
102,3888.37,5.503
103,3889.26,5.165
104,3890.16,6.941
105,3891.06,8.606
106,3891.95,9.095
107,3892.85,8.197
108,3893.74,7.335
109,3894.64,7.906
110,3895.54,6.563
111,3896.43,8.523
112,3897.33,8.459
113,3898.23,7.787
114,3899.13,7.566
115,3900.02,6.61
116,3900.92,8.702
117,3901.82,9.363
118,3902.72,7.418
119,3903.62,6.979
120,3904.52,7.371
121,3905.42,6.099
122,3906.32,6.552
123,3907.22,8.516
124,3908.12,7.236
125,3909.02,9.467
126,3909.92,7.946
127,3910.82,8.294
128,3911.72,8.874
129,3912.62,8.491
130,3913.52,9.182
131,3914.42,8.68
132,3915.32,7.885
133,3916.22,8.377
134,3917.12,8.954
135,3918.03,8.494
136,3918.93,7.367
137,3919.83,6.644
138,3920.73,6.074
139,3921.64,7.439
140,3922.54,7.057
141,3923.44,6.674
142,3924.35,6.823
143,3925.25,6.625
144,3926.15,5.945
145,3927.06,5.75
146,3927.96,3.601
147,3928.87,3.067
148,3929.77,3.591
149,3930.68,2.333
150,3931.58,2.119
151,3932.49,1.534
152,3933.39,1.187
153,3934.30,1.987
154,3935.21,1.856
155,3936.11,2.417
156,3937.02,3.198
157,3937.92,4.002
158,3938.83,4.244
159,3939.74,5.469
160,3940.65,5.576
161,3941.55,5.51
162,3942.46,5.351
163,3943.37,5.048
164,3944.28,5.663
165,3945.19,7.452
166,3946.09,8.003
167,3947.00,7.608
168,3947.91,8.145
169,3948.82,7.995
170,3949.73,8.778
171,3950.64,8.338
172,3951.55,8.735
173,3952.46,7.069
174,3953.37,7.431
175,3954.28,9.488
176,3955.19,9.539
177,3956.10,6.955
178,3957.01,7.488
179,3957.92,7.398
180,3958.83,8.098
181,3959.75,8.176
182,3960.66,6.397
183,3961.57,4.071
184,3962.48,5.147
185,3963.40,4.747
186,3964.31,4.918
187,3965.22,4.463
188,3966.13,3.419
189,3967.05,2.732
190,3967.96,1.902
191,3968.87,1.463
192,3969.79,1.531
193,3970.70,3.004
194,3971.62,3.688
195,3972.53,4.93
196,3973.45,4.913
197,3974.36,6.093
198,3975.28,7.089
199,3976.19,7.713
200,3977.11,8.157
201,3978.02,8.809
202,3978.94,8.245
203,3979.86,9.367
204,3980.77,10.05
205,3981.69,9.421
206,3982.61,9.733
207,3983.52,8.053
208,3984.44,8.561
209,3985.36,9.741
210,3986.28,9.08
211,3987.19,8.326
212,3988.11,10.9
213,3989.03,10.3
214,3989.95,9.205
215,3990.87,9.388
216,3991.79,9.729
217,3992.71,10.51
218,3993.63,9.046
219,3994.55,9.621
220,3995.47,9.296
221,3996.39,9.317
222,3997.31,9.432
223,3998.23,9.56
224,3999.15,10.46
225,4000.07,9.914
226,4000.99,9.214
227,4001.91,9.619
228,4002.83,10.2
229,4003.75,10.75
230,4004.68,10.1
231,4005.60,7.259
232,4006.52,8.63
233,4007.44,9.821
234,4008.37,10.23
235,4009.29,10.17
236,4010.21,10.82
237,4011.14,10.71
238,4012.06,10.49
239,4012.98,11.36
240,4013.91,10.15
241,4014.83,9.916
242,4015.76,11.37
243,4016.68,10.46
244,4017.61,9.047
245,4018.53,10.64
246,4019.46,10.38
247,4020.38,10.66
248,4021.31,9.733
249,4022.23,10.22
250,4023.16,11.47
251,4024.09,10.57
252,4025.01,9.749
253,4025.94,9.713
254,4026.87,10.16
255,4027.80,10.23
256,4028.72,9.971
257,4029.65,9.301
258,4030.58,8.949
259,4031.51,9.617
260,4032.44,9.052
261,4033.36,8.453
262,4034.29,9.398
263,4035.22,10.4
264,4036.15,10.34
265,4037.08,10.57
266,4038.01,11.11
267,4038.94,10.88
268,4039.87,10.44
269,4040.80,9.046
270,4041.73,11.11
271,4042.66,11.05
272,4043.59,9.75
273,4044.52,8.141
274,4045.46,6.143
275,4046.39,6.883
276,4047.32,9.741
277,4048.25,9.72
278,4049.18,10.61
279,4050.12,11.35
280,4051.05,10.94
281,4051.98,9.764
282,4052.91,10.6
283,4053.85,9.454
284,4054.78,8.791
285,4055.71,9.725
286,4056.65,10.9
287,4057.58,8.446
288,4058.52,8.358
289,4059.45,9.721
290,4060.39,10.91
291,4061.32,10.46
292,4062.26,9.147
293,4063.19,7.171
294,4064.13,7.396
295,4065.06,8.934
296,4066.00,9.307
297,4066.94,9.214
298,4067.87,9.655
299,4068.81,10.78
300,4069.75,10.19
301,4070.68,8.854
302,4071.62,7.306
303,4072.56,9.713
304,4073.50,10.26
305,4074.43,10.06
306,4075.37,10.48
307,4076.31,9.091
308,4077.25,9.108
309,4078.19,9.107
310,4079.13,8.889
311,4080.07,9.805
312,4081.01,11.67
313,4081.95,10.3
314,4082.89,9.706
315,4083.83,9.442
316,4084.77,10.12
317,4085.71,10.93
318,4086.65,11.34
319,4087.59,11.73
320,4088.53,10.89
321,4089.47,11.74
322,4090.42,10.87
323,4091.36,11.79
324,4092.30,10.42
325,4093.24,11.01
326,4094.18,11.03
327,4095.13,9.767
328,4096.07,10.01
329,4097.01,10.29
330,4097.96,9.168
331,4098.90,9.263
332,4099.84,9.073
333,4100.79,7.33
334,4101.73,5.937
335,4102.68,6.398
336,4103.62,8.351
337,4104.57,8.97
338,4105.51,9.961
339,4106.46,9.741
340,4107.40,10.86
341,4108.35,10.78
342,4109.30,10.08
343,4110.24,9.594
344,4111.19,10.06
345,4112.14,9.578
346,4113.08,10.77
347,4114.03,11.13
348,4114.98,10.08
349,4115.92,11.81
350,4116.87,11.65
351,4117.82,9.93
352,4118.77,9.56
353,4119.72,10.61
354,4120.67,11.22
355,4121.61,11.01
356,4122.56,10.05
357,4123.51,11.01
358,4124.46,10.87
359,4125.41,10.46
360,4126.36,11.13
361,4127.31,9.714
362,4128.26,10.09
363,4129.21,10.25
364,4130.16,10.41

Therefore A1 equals 1.57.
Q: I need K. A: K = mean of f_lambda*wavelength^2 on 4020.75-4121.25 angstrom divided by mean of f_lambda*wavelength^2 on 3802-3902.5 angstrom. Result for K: 1.6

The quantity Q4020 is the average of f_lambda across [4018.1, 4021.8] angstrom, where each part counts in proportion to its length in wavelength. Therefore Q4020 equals 10.4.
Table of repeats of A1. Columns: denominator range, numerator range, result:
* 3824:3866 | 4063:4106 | 1.71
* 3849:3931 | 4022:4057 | 1.47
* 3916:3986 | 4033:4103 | 1.70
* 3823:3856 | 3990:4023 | 1.77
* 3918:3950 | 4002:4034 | 1.99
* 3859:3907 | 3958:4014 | 1.17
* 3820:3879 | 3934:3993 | 1.08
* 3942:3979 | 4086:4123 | 1.74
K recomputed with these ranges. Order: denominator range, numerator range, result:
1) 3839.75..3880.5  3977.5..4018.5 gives 1.41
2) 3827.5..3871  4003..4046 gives 1.64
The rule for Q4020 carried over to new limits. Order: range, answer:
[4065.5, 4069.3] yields 9.72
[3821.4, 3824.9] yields 6.6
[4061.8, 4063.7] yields 8.14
